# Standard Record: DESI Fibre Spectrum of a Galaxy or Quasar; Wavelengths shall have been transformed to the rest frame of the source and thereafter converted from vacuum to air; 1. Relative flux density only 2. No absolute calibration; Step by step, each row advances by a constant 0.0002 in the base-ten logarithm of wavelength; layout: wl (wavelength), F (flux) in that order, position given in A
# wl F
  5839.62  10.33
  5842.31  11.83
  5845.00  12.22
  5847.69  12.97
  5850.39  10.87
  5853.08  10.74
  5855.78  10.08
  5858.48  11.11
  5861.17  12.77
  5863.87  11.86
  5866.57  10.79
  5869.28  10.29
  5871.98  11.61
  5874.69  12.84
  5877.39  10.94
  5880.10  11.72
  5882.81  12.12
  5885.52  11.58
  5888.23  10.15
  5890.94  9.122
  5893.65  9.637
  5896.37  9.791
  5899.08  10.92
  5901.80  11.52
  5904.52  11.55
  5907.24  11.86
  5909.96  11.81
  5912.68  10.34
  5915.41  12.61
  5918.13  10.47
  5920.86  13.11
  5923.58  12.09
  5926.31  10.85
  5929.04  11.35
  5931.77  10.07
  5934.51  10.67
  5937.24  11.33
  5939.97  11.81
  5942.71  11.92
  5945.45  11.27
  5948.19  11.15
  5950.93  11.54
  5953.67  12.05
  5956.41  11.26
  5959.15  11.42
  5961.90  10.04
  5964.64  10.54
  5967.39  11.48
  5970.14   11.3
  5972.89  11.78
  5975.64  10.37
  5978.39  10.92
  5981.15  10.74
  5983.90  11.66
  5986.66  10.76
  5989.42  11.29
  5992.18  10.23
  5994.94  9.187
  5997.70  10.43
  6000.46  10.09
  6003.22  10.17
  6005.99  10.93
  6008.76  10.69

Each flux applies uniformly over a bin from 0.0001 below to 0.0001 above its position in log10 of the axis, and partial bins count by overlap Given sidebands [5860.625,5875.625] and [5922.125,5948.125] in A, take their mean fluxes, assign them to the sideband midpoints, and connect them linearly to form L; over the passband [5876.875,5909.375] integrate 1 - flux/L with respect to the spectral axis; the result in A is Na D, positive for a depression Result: 1.5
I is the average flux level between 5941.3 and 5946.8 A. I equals 11.6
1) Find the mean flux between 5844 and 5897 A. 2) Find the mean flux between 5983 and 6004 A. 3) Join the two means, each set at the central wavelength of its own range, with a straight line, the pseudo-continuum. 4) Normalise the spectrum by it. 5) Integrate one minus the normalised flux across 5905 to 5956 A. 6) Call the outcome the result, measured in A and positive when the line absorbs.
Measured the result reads -3.00 A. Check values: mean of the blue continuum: 11.2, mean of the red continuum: 10.5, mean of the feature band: 11.5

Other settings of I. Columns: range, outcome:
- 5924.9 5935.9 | 10.7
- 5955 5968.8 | 11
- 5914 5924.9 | 12.1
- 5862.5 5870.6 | 11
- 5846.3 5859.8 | 11.2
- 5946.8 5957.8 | 11.5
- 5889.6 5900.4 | 9.87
